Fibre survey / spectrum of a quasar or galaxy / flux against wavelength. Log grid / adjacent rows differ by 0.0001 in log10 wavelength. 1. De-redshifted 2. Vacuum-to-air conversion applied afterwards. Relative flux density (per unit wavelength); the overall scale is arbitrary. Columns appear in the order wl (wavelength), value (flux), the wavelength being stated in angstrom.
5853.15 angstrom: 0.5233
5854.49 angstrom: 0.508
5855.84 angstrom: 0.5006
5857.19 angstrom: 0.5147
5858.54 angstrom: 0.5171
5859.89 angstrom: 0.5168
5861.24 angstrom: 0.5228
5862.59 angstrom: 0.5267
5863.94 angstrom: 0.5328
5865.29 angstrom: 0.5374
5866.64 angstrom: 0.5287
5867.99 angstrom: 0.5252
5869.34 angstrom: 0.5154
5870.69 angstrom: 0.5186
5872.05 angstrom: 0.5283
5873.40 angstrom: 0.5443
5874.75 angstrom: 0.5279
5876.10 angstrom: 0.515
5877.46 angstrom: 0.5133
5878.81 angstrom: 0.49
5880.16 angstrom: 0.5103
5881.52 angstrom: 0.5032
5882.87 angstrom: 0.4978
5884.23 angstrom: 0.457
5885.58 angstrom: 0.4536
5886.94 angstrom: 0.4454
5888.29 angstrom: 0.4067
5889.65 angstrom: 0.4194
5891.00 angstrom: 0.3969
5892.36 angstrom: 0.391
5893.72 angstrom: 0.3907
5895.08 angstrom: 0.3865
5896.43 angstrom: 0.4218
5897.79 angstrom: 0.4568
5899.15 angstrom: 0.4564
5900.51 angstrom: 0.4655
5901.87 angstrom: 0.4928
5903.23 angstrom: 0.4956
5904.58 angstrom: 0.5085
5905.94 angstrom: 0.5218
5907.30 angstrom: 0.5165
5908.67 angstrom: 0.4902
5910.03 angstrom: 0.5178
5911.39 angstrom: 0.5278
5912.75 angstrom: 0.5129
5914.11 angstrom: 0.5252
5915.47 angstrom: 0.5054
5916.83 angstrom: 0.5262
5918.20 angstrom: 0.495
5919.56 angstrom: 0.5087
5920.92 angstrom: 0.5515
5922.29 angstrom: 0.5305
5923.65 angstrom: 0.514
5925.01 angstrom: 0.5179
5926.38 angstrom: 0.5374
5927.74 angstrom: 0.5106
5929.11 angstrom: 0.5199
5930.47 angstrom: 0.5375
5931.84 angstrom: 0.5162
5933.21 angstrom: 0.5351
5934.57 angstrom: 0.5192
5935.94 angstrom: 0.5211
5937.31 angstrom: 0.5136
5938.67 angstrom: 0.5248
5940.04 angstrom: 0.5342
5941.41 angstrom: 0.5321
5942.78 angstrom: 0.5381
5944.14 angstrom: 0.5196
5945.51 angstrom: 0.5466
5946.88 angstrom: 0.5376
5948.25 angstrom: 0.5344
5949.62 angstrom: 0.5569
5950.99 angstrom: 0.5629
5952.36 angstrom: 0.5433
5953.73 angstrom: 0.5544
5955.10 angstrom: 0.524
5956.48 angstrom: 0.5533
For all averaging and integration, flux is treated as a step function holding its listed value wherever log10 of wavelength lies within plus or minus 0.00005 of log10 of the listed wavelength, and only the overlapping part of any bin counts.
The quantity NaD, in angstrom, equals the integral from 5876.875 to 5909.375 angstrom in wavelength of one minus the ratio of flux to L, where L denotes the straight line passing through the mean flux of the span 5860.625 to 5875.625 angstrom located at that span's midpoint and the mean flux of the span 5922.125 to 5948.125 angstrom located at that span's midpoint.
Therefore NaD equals 4.0 angstrom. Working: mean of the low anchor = 0.528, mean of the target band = 0.462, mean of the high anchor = 0.527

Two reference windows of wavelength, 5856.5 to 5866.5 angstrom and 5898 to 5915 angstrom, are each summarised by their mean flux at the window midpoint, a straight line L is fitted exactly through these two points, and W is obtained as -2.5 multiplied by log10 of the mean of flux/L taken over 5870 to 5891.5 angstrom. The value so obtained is 0.07 mag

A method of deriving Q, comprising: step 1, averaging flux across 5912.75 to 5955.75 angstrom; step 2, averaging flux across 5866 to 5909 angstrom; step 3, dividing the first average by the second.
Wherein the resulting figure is 1.11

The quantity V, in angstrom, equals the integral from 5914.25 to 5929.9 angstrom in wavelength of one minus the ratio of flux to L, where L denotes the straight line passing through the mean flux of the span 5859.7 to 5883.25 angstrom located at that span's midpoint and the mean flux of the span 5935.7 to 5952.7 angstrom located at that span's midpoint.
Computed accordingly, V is 0.3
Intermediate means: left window 0.52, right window 0.536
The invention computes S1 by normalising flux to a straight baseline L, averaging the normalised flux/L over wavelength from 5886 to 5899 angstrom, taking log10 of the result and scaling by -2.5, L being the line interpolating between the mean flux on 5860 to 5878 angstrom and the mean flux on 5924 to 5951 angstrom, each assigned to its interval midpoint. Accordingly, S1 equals 0.26 mag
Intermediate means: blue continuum 0.526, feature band 0.415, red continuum 0.53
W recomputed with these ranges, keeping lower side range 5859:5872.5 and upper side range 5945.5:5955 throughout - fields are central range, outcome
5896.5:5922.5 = 0.07 mag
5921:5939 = 0.04 mag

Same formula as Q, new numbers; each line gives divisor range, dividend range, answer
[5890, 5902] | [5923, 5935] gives 1.23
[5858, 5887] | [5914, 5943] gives 1.02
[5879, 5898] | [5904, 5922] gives 1.17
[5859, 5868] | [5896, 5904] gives 0.89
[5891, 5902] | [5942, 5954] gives 1.27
